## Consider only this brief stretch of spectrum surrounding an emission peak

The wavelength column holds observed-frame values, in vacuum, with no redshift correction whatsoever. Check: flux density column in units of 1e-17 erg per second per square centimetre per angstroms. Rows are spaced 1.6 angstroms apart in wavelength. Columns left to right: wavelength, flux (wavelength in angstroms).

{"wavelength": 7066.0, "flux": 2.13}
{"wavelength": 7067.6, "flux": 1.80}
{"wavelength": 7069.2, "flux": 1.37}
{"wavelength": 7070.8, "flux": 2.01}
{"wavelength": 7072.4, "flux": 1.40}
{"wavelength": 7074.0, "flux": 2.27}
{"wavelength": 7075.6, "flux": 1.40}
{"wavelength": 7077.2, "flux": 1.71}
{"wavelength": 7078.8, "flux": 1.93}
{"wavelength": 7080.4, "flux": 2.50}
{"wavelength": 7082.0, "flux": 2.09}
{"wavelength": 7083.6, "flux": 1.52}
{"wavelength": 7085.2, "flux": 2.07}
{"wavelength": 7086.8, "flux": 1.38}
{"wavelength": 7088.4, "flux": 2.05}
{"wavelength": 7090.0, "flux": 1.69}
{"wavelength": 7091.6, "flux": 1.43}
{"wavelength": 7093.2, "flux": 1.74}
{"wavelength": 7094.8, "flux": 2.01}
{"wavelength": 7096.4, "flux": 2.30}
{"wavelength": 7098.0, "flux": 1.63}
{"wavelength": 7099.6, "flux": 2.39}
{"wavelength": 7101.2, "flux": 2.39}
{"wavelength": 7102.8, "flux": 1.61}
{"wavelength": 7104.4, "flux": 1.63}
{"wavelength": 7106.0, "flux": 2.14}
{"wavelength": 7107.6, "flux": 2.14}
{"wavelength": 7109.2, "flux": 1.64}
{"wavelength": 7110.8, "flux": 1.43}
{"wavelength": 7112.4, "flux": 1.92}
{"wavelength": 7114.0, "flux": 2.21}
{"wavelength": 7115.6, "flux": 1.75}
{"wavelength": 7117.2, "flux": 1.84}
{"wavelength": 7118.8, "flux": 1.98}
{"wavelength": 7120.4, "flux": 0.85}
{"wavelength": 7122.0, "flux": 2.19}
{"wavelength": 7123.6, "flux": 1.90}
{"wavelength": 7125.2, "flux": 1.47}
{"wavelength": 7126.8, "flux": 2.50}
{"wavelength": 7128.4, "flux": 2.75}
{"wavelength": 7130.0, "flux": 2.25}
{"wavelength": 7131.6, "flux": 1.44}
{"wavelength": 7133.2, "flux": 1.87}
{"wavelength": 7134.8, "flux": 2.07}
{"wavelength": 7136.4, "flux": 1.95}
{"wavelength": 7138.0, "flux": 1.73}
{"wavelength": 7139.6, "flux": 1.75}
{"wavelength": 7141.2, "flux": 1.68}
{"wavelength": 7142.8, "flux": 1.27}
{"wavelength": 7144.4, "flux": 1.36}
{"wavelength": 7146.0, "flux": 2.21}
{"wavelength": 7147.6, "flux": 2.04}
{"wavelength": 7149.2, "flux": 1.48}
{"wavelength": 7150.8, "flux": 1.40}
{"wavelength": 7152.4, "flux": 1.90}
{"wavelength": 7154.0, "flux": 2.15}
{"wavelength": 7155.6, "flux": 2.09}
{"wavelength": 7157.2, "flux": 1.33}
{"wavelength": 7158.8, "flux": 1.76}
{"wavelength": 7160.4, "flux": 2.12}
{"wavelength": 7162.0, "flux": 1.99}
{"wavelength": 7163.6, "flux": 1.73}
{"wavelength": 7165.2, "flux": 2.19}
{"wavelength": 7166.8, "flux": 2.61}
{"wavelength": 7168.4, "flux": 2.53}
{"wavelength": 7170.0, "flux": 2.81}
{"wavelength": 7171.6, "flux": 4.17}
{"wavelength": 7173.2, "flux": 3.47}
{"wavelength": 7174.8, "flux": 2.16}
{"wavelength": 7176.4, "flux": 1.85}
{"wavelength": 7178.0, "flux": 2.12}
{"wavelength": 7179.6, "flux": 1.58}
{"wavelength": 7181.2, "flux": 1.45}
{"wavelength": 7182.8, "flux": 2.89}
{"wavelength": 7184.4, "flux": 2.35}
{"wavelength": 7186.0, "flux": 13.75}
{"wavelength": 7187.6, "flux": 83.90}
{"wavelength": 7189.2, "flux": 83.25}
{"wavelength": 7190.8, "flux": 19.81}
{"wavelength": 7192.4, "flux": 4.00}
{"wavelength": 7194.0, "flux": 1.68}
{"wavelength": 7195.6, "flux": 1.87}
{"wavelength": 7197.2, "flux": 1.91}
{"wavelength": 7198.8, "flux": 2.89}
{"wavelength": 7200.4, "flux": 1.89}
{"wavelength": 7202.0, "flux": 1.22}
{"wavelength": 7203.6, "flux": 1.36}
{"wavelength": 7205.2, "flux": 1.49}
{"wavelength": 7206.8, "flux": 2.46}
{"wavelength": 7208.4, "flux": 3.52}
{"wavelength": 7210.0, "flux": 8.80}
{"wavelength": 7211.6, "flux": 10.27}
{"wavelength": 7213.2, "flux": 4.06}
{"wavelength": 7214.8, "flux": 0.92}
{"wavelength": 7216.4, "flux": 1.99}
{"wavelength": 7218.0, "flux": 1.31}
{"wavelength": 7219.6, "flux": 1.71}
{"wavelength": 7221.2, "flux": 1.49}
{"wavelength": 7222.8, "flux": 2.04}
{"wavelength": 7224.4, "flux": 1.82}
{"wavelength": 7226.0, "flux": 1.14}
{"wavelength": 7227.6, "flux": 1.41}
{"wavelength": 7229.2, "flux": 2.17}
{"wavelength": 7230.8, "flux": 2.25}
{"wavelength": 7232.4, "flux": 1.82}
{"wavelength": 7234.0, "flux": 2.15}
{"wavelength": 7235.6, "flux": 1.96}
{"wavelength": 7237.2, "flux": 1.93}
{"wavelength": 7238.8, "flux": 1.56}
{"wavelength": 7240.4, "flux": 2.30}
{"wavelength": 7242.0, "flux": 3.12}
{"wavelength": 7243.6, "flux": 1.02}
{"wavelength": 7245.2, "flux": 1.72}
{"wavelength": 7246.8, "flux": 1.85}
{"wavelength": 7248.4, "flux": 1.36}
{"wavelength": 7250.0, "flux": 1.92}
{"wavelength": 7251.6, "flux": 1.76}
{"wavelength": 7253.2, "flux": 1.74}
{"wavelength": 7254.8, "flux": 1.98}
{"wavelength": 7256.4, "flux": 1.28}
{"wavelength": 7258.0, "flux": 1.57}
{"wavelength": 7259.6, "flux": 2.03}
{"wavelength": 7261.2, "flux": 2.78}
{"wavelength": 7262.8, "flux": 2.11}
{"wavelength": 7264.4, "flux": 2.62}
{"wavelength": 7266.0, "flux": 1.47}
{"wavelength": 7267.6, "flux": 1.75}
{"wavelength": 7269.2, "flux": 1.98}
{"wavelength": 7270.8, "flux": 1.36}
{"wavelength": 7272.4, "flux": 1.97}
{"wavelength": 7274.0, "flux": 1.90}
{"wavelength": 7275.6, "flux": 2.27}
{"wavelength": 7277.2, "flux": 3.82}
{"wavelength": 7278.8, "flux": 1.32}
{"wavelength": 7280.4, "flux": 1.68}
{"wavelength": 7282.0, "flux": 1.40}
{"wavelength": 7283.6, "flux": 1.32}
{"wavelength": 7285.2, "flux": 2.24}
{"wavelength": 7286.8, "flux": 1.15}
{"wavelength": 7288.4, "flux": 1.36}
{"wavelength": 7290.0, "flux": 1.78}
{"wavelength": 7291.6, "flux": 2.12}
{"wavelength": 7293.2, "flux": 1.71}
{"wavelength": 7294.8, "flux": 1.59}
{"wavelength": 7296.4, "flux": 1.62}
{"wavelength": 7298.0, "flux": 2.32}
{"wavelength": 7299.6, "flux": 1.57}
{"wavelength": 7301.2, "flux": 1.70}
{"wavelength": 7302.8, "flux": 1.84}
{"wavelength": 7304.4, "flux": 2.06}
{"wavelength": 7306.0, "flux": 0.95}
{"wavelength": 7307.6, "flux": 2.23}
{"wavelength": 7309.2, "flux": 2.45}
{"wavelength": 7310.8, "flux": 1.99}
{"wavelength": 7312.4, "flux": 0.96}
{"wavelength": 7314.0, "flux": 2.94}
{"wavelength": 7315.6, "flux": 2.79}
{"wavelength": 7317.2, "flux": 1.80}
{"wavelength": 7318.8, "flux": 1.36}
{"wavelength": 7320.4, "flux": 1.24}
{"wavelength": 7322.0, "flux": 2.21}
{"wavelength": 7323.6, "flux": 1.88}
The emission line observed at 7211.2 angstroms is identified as [N II] 6583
